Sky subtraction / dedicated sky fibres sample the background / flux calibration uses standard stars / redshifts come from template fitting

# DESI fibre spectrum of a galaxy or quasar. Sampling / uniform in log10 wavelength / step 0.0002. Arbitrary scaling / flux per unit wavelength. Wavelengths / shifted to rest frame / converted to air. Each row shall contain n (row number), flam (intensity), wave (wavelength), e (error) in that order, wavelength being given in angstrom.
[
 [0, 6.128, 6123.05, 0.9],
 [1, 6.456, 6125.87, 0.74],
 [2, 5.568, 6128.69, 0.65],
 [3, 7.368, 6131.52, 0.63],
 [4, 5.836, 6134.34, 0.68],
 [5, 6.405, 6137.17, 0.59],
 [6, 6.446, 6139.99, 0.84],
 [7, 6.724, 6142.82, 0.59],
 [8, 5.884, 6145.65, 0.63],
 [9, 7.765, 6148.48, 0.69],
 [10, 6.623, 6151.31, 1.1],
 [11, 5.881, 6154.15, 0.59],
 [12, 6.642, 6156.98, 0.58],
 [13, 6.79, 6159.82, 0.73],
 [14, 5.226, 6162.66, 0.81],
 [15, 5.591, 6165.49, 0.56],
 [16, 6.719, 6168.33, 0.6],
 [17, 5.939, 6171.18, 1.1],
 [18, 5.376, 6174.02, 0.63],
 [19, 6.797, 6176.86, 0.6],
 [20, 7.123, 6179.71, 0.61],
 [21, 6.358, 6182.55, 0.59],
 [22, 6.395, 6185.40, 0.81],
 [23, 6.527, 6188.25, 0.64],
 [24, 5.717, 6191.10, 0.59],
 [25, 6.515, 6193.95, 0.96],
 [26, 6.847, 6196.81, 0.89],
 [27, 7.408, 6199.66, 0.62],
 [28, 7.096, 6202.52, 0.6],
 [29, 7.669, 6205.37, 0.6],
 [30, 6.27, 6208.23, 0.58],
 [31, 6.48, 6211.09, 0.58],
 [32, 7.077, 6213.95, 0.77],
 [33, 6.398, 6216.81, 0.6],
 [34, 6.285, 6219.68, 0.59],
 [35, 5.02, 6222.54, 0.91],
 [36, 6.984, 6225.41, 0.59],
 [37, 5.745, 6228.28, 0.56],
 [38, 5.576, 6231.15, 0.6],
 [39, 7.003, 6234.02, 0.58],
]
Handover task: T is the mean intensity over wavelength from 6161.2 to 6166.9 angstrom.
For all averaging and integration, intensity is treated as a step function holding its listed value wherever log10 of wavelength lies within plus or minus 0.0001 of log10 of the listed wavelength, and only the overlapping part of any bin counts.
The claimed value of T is 5.42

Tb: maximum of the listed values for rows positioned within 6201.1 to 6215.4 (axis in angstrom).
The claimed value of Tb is 7.669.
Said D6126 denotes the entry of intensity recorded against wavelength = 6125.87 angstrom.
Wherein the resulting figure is 6.456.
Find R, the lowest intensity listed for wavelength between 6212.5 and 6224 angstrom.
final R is 5.02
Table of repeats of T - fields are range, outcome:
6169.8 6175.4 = 5.66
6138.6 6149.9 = 6.71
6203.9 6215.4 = 6.88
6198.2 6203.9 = 7.25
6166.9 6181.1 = 6.39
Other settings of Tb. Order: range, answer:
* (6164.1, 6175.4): 6.719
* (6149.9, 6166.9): 6.79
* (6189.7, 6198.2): 6.847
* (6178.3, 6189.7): 7.123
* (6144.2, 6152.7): 7.765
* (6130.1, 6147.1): 7.368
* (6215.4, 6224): 6.398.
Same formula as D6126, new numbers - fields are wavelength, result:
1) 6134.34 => 5.836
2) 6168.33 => 6.719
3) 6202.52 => 7.096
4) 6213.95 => 7.077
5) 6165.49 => 5.591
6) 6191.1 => 5.717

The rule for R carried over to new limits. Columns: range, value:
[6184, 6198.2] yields 5.717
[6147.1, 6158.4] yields 5.881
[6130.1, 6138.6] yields 5.836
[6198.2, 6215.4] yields 6.27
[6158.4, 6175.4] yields 5.226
